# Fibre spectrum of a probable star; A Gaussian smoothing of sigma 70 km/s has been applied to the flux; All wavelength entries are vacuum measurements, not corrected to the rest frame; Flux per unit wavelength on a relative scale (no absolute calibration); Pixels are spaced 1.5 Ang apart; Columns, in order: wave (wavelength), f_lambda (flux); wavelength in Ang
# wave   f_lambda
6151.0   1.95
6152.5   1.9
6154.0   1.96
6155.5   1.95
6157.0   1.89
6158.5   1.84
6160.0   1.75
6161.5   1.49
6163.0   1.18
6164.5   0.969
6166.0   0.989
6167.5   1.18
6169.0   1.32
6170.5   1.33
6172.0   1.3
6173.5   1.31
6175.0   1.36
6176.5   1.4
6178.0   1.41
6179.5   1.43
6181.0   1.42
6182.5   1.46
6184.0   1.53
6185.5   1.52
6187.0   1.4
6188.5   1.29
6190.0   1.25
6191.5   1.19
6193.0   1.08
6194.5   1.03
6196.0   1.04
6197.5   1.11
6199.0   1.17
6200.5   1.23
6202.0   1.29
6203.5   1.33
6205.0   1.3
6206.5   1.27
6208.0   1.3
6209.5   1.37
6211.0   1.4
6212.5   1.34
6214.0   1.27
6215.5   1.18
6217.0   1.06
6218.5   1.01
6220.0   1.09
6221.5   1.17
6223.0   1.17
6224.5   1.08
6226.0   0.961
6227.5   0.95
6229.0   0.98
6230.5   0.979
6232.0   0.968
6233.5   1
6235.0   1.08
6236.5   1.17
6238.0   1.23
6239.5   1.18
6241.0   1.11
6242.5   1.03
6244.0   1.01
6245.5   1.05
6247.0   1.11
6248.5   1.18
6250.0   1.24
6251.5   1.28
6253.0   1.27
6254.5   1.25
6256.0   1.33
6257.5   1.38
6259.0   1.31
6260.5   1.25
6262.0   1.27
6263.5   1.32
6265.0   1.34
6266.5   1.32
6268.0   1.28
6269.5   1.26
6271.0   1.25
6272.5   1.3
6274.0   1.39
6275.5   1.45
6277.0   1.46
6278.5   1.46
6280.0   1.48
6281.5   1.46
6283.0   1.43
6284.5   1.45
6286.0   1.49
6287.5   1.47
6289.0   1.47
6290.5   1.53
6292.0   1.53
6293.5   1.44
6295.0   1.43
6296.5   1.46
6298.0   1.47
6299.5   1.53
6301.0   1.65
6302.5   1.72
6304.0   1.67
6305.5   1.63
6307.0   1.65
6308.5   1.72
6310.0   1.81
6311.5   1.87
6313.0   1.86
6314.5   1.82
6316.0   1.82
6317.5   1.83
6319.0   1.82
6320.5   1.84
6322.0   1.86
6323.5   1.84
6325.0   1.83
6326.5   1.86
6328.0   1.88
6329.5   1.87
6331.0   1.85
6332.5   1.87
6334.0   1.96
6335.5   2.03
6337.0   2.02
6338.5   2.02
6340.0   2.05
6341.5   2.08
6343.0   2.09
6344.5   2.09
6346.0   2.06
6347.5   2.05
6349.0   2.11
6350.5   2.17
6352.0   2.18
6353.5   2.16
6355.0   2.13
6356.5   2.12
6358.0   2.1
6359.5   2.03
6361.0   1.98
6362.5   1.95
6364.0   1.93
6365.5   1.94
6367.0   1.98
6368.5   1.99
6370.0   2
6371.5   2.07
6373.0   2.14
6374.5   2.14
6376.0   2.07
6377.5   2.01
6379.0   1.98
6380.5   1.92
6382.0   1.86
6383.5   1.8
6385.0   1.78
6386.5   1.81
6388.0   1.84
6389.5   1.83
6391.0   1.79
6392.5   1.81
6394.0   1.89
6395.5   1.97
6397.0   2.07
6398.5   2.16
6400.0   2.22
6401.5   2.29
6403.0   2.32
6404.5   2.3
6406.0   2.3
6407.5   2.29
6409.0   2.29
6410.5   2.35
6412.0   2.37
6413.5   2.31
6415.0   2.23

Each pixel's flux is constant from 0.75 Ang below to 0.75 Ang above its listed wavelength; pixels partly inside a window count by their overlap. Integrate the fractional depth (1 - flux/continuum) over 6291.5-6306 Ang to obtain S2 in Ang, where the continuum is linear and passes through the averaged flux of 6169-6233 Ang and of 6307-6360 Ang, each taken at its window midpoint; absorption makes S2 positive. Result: 1.8 Ang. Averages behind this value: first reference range 1.23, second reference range 1.96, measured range 1.55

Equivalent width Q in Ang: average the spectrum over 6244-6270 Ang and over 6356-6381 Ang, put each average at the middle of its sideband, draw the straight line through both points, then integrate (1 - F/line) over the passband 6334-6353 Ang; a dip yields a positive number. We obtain -2.3 Ang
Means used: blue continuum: 1.25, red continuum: 2.02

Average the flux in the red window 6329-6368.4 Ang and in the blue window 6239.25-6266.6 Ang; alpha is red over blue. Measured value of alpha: 1.66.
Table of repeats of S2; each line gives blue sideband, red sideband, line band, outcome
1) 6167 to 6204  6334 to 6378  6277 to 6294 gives 2.6 Ang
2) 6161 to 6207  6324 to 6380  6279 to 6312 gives 4.0 Ang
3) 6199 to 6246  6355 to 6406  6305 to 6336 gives -2.8 Ang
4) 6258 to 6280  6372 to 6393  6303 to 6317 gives -1.9 Ang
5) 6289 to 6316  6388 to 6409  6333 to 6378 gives -4.0 Ang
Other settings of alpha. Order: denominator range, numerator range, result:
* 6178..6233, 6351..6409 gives 1.68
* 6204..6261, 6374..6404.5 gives 1.70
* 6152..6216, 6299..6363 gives 1.41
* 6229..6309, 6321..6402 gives 1.49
